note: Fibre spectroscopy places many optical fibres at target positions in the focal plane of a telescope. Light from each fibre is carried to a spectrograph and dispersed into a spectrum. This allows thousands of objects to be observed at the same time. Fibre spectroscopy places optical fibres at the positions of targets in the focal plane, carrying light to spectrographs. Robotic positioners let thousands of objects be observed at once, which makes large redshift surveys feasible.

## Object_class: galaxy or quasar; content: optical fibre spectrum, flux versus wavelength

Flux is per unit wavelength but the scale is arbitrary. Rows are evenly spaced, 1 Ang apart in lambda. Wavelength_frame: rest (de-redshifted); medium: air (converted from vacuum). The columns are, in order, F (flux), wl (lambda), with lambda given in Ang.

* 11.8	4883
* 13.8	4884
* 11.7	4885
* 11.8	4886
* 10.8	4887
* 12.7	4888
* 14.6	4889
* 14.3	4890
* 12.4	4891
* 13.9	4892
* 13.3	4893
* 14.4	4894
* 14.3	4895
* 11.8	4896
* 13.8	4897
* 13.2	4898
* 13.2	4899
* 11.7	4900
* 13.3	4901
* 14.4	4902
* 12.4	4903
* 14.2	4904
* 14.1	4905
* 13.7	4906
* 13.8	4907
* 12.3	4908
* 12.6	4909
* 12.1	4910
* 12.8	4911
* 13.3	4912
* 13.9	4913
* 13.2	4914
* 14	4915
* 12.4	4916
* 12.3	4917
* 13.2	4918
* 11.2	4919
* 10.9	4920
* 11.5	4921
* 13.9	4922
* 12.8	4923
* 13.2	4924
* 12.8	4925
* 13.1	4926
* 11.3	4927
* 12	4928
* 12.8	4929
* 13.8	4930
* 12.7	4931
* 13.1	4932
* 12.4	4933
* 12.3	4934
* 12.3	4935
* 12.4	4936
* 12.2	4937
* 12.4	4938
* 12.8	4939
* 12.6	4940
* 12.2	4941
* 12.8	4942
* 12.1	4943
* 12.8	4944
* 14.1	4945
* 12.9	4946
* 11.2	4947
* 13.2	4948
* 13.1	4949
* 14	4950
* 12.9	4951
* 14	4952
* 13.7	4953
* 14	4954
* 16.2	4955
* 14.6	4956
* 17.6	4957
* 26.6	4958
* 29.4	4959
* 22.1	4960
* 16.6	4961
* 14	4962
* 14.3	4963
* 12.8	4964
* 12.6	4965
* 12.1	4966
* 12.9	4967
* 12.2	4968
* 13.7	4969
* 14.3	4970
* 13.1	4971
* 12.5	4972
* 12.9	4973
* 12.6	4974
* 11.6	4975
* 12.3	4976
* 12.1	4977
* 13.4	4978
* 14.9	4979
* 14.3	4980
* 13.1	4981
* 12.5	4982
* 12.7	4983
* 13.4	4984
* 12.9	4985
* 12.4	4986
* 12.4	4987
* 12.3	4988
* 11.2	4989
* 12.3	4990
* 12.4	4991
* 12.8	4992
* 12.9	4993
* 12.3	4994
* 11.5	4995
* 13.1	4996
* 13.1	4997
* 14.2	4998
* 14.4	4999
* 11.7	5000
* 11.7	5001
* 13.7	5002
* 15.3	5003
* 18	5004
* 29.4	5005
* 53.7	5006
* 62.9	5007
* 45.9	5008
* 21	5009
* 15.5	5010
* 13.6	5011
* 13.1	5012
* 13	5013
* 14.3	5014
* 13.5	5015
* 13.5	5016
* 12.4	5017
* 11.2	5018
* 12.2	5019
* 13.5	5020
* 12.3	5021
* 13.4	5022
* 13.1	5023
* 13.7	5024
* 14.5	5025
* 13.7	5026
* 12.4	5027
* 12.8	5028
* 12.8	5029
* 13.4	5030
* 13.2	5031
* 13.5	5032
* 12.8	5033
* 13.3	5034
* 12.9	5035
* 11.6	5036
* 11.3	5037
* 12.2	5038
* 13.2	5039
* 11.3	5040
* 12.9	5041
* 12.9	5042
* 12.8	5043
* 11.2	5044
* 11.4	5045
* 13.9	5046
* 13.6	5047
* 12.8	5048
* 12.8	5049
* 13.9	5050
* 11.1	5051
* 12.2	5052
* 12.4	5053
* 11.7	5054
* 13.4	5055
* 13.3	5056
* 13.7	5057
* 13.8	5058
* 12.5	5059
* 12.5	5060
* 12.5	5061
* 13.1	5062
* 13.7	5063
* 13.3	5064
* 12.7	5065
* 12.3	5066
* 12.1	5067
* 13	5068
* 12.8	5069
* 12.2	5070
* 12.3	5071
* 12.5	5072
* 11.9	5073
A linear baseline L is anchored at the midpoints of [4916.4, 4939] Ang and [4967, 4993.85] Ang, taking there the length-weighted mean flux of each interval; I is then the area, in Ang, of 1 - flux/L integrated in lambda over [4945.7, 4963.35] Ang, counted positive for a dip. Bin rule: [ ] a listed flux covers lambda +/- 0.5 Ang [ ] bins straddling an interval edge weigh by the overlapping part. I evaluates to -4.9 Ang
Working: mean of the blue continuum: 12.5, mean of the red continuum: 12.8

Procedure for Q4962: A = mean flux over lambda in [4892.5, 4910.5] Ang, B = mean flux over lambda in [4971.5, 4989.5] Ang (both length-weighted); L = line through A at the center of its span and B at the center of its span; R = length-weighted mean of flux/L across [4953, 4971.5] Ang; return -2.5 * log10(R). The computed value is -0.24 mag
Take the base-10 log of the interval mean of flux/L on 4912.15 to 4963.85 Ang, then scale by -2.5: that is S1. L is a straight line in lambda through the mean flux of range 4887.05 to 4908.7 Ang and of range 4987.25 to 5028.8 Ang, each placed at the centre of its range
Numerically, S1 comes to 0.06 mag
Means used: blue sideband 13.4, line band 13.9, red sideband 16.7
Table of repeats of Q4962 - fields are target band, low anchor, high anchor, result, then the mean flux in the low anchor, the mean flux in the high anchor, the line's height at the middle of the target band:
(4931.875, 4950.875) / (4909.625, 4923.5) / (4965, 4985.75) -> 0.01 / 12.7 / 13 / 12.8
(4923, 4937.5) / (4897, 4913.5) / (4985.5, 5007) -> 0.13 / 13.2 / 16.8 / 14.2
